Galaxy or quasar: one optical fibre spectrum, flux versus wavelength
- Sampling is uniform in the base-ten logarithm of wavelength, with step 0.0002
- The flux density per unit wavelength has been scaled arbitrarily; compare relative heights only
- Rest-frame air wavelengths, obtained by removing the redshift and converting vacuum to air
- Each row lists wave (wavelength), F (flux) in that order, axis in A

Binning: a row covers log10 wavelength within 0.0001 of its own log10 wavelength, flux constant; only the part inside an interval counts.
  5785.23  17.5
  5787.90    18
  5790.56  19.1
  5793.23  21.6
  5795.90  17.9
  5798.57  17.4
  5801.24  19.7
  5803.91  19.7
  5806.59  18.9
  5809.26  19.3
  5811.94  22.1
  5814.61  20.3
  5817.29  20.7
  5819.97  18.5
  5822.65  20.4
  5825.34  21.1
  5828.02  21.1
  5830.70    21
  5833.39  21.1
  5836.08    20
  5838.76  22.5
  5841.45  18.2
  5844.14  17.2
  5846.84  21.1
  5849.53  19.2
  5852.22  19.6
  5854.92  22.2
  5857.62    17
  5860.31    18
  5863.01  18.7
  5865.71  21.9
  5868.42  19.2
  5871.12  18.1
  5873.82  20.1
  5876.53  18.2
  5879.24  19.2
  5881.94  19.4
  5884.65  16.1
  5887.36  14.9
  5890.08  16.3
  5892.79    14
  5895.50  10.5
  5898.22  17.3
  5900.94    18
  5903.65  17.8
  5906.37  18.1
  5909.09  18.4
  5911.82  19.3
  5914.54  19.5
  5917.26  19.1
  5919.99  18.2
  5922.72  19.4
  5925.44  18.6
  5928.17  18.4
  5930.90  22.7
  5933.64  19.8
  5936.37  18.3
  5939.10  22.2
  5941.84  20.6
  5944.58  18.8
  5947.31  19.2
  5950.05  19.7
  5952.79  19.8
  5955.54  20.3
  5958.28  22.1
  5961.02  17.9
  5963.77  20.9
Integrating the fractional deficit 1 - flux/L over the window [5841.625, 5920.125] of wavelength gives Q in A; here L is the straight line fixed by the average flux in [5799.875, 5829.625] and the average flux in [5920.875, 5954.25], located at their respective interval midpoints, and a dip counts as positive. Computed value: 7.08 A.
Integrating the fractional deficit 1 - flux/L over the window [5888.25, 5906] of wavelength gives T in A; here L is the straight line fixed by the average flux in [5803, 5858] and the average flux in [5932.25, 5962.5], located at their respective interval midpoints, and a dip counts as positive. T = 3.7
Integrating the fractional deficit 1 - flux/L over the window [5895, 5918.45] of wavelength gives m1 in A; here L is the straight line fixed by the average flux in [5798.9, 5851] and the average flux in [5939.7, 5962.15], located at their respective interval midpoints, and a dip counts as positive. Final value 2.53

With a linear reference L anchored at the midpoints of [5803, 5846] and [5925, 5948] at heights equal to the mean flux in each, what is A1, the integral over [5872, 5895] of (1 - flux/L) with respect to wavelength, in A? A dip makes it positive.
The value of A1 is 3.4 A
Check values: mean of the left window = 20.1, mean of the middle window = 17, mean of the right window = 19.9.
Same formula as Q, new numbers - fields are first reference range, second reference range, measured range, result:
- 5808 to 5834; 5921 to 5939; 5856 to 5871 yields 0.9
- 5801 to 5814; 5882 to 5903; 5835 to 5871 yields -3.9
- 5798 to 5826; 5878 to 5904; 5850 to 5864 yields -1.0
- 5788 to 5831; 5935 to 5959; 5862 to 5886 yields 1.1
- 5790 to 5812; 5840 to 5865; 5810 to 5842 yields -2.3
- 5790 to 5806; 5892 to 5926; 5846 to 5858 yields -1.0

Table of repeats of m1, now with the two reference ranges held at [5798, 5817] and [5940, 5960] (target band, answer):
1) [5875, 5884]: 0.5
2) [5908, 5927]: 1.0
